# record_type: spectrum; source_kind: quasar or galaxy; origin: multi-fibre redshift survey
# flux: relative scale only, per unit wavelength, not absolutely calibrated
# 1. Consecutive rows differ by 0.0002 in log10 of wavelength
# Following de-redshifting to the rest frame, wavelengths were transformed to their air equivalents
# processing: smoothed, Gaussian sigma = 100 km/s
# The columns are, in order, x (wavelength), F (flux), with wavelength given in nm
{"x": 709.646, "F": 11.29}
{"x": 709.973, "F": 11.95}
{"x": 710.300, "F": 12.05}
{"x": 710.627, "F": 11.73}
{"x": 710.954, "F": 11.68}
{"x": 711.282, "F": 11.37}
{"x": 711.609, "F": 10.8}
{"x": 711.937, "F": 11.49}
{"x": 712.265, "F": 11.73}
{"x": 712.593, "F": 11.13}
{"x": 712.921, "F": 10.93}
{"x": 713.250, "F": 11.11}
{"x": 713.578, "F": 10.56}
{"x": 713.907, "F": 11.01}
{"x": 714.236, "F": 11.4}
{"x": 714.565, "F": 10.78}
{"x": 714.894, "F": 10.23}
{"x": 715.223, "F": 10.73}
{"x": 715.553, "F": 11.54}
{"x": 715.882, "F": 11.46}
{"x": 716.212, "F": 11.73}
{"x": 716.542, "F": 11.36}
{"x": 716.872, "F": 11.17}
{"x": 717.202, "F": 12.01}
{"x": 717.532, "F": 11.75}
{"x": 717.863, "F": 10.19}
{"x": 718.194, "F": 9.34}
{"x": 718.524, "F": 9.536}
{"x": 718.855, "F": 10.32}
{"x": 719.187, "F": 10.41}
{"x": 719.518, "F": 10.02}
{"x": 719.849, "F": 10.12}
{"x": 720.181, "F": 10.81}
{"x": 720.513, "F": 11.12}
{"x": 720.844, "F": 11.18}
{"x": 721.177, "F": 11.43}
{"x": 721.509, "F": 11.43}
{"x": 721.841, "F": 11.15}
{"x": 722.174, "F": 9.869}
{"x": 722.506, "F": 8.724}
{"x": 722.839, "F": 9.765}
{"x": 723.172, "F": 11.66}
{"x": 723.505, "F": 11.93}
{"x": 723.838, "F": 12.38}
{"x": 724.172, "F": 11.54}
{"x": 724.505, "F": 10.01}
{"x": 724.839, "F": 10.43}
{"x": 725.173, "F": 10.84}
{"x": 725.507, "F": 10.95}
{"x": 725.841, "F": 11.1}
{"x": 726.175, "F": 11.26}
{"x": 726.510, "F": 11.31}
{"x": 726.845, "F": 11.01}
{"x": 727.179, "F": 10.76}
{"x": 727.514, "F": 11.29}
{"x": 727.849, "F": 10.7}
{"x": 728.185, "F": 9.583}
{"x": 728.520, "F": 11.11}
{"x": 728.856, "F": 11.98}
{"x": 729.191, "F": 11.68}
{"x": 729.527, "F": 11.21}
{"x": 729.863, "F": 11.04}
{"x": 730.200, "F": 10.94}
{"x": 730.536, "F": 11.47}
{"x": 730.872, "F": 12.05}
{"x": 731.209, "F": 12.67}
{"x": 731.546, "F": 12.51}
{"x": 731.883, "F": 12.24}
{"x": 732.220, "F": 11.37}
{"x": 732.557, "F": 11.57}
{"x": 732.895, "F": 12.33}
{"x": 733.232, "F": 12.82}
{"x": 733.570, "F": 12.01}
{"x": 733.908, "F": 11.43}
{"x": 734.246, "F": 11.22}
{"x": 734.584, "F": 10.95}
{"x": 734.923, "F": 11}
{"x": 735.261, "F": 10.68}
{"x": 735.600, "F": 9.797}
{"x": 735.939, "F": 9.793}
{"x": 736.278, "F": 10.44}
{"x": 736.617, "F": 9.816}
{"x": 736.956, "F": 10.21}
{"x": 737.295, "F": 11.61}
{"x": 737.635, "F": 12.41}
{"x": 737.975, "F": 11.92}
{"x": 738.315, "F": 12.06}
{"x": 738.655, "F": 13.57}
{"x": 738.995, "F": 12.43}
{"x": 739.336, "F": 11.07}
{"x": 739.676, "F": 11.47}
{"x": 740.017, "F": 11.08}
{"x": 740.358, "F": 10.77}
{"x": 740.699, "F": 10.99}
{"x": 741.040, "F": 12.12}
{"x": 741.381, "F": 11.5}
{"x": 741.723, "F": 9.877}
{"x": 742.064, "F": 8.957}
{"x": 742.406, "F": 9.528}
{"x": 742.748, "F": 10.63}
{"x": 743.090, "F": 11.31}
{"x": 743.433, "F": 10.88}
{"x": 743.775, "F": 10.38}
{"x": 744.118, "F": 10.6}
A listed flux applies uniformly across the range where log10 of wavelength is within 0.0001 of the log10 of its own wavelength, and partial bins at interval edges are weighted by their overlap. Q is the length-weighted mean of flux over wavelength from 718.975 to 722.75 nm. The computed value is 10.5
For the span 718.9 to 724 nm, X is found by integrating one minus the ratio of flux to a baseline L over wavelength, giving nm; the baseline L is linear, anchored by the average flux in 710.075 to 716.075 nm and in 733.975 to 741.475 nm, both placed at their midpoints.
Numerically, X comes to 0.20 nm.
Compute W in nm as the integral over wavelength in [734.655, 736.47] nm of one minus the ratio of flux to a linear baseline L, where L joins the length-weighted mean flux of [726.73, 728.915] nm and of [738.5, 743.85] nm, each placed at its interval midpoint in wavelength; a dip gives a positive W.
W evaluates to 0.10 nm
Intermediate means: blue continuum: 10.9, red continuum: 11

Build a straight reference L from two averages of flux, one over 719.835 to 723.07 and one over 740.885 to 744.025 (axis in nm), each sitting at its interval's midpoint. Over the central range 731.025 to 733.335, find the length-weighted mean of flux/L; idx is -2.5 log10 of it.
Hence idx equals -0.15 mag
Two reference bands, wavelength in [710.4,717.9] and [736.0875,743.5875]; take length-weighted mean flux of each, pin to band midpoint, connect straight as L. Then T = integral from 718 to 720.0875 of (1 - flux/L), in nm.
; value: 0.23 nm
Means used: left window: 11.2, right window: 11.1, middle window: 9.99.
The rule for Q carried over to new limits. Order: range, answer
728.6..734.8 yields 11.7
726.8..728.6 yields 10.7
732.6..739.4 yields 11.4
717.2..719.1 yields 10.4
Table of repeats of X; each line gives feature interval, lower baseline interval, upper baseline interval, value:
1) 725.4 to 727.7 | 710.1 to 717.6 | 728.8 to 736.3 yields 0.061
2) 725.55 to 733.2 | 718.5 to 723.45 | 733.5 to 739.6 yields -0.355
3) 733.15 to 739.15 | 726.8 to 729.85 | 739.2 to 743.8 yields -0.245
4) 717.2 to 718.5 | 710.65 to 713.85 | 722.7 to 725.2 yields 0.073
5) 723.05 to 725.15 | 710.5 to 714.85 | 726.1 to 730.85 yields -0.028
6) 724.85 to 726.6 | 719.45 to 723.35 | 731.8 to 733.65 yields 0.023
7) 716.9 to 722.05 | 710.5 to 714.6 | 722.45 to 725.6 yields 0.138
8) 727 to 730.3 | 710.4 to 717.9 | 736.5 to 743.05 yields 0.050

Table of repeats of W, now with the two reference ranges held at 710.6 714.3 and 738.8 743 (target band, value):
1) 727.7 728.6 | 0.05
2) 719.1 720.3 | 0.09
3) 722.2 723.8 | 0.07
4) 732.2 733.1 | -0.07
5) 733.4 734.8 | -0.05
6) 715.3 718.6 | 0.04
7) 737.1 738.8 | -0.21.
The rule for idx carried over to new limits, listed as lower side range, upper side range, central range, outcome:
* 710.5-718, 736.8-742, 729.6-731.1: 0.00 mag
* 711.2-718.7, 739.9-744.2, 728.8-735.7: -0.08 mag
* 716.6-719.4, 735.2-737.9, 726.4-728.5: -0.02 mag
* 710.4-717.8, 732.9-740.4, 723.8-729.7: 0.03 mag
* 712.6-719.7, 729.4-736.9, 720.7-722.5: 0.02 mag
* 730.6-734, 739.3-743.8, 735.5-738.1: 0.07 mag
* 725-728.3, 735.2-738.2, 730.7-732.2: -0.13 mag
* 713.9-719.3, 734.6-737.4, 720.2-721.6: -0.04 mag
